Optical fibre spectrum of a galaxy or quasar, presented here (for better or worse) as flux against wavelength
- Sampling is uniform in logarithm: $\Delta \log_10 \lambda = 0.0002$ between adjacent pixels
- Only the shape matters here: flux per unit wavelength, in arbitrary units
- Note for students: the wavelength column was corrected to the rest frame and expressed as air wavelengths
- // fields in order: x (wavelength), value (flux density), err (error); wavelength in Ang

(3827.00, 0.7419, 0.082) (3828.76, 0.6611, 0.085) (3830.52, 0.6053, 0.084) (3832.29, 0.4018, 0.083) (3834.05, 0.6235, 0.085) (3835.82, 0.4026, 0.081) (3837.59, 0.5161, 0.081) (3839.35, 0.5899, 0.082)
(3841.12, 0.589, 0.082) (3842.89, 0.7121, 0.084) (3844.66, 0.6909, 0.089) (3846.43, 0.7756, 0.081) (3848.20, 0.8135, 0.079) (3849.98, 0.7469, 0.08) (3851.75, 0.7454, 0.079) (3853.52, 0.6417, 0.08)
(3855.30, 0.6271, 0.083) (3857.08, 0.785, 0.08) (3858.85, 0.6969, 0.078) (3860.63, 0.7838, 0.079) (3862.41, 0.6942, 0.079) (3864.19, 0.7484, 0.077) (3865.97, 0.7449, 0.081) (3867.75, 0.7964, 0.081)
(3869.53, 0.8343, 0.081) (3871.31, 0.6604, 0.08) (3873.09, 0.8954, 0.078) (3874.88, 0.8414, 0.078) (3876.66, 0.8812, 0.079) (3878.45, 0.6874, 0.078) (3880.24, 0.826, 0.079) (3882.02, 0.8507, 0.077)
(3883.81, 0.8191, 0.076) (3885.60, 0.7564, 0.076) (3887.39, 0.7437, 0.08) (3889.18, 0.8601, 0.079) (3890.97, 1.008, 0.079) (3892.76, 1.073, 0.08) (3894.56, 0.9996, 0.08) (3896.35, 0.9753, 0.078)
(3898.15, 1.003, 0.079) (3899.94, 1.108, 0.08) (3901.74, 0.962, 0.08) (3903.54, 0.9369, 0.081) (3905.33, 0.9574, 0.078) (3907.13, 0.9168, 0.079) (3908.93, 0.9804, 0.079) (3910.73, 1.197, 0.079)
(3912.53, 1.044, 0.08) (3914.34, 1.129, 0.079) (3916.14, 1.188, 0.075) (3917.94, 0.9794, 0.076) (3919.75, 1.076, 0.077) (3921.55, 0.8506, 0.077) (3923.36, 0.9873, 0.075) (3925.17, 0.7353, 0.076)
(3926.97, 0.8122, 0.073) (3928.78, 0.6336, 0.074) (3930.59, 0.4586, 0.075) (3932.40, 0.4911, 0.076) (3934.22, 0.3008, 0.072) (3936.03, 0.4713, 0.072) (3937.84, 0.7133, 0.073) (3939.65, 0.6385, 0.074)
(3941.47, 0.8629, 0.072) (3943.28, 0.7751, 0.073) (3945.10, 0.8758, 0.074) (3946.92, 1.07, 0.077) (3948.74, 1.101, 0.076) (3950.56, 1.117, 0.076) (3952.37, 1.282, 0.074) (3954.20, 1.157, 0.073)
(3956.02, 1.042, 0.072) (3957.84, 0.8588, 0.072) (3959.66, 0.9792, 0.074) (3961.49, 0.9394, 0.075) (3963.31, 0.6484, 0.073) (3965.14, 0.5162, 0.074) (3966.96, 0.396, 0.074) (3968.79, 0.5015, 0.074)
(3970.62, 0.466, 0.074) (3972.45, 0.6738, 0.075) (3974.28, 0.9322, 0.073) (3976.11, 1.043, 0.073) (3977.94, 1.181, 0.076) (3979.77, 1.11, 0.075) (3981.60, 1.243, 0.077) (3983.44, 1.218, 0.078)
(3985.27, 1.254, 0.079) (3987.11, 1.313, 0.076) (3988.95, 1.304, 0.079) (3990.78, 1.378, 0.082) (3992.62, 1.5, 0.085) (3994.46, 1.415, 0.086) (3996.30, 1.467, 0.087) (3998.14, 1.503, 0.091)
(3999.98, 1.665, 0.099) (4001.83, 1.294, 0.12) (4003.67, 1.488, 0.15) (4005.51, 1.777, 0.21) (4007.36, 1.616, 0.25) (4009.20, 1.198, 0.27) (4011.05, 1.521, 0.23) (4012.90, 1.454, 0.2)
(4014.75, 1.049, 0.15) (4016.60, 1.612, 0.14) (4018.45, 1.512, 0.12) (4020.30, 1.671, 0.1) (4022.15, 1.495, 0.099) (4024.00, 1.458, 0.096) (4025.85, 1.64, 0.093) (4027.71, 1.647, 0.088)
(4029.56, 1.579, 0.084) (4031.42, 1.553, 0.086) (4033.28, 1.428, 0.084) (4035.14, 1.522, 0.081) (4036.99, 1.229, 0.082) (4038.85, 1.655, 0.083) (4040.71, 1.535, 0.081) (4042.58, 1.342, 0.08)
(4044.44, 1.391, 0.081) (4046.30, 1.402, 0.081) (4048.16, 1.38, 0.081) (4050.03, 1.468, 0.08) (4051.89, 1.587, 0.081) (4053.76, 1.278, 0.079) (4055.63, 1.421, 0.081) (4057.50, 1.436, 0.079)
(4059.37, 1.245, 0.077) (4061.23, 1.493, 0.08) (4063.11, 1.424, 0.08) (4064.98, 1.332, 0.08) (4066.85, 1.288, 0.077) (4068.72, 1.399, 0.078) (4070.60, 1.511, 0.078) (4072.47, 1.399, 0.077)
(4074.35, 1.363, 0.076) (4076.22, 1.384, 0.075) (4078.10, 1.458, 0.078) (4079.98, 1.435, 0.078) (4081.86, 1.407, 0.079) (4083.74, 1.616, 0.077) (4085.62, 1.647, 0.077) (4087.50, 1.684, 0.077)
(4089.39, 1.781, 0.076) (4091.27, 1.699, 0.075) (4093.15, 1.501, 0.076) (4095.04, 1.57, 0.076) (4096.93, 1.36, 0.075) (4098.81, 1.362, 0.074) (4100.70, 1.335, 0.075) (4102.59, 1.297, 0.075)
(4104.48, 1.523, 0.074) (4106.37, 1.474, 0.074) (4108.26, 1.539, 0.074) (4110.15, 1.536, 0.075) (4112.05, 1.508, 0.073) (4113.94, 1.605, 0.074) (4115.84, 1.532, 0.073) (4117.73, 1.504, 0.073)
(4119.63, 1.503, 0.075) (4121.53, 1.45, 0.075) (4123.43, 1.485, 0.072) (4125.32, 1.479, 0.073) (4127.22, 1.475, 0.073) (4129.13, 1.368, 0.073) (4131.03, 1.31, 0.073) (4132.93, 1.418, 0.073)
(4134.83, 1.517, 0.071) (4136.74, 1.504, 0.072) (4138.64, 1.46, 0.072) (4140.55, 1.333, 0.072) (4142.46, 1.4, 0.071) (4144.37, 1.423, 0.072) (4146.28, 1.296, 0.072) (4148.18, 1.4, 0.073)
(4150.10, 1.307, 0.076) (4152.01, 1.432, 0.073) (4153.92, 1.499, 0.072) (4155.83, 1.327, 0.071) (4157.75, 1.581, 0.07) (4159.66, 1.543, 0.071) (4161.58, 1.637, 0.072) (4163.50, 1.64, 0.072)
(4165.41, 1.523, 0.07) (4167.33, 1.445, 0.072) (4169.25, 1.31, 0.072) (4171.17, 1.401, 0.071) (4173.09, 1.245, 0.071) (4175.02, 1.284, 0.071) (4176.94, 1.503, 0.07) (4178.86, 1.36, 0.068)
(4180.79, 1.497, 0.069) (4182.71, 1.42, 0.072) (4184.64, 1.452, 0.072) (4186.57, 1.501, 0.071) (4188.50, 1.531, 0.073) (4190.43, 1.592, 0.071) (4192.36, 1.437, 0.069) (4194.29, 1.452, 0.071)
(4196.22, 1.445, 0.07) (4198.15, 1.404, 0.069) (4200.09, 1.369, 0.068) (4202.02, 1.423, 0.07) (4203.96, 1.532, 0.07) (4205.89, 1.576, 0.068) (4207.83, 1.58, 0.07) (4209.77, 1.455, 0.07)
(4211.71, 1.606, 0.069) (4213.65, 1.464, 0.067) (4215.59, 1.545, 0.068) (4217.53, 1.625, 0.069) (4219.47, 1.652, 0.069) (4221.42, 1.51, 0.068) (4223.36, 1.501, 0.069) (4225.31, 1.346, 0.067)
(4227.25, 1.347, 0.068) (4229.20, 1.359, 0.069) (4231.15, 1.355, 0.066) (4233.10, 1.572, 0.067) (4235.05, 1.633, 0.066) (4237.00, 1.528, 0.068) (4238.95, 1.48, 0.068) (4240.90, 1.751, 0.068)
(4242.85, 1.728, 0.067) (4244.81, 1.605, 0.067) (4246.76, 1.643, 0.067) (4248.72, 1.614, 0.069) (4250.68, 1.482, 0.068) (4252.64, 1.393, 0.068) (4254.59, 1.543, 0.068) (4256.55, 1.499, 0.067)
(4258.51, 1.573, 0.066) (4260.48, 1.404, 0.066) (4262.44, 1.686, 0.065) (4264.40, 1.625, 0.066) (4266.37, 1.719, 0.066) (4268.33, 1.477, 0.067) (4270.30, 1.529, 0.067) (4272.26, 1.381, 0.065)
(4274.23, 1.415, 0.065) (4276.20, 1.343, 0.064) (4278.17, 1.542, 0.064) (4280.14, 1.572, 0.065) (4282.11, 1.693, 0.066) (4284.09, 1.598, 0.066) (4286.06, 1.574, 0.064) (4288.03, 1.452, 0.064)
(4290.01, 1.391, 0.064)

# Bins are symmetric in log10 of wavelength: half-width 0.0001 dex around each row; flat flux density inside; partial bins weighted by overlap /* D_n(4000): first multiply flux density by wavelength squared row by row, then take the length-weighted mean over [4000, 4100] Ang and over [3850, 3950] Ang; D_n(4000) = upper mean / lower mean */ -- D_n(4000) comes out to 1.9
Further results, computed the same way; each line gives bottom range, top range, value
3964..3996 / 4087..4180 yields 1.52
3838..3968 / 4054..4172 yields 1.94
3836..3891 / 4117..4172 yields 2.23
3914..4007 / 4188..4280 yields 1.73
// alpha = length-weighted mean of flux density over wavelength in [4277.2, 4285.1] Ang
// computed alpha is 1.6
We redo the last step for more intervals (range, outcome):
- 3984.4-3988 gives 1.28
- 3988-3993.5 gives 1.39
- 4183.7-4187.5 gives 1.48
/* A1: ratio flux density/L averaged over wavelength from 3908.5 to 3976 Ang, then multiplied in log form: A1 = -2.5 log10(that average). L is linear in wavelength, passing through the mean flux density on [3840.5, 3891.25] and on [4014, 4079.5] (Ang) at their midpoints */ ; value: 0.24 mag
